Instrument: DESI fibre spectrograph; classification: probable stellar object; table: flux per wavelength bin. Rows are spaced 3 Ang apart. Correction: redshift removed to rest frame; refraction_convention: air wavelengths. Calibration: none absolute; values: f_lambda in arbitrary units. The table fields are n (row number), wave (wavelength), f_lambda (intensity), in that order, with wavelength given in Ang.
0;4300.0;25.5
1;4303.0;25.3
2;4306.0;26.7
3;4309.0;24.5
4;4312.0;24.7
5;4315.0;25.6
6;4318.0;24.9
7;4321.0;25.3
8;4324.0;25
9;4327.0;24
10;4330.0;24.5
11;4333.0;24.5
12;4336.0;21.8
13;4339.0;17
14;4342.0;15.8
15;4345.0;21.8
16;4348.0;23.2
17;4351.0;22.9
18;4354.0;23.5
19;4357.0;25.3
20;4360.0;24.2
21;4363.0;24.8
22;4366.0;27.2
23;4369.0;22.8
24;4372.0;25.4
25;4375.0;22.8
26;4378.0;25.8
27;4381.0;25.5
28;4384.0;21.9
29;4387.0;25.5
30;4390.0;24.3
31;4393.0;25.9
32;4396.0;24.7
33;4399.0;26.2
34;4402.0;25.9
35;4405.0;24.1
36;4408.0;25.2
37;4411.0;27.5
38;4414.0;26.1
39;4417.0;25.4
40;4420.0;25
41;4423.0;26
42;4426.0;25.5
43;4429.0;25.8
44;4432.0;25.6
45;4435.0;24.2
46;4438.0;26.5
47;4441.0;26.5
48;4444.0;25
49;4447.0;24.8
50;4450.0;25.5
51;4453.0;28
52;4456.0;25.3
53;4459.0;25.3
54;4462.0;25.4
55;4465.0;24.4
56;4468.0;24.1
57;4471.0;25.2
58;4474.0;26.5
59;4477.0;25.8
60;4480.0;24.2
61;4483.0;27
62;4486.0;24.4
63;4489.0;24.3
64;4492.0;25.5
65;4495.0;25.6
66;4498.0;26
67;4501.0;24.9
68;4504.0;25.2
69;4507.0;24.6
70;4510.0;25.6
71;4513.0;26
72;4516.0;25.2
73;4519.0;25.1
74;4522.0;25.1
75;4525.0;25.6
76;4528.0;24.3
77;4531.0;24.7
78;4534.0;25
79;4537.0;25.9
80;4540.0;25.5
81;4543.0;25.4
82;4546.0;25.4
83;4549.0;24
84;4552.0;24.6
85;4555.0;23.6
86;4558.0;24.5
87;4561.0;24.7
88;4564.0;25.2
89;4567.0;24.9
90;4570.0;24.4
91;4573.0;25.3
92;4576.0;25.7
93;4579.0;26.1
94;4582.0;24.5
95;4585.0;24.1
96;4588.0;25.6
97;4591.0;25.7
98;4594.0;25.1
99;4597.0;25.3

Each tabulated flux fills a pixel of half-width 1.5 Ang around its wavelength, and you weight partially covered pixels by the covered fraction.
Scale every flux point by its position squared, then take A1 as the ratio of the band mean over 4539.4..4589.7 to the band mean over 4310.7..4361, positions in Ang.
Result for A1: 1.19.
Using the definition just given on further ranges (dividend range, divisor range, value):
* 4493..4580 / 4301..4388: 1.15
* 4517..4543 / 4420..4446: 1.03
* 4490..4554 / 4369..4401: 1.08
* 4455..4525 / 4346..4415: 1.07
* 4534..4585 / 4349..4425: 1.08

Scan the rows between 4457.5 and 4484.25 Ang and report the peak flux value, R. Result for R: 27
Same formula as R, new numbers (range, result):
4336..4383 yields 27.2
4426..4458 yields 28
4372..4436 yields 27.5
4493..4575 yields 26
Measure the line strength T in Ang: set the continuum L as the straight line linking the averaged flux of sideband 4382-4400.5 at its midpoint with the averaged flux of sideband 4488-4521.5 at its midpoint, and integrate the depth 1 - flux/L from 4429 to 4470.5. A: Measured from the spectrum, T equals -0.7 Ang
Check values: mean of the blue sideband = 24.8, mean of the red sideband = 25.3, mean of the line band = 25.4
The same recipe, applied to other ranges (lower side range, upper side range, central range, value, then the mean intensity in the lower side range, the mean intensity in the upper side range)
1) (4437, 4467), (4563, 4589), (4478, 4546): 0.3 Ang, 25.6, 25.1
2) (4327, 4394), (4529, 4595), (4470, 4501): -1.3 Ang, 23.5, 25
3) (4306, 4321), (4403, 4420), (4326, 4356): 4.0 Ang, 25.1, 25.6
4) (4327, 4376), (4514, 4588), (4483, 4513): -1.0 Ang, 23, 25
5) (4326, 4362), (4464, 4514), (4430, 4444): -0.8 Ang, 22.4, 25.3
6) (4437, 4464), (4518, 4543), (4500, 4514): 0.1 Ang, 25.8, 25.2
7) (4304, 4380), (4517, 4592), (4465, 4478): -0.4 Ang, 23.8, 25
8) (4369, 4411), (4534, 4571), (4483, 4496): -0.2 Ang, 24.9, 24.9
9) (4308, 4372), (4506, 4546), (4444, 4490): -1.2 Ang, 23.5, 25.2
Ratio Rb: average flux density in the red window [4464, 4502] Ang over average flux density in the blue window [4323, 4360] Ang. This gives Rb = 1.12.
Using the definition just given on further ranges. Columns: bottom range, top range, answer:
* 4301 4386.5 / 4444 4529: 1.06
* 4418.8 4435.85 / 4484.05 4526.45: 0.99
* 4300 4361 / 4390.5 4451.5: 1.08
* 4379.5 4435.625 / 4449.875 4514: 1.00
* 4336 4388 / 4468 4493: 1.09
